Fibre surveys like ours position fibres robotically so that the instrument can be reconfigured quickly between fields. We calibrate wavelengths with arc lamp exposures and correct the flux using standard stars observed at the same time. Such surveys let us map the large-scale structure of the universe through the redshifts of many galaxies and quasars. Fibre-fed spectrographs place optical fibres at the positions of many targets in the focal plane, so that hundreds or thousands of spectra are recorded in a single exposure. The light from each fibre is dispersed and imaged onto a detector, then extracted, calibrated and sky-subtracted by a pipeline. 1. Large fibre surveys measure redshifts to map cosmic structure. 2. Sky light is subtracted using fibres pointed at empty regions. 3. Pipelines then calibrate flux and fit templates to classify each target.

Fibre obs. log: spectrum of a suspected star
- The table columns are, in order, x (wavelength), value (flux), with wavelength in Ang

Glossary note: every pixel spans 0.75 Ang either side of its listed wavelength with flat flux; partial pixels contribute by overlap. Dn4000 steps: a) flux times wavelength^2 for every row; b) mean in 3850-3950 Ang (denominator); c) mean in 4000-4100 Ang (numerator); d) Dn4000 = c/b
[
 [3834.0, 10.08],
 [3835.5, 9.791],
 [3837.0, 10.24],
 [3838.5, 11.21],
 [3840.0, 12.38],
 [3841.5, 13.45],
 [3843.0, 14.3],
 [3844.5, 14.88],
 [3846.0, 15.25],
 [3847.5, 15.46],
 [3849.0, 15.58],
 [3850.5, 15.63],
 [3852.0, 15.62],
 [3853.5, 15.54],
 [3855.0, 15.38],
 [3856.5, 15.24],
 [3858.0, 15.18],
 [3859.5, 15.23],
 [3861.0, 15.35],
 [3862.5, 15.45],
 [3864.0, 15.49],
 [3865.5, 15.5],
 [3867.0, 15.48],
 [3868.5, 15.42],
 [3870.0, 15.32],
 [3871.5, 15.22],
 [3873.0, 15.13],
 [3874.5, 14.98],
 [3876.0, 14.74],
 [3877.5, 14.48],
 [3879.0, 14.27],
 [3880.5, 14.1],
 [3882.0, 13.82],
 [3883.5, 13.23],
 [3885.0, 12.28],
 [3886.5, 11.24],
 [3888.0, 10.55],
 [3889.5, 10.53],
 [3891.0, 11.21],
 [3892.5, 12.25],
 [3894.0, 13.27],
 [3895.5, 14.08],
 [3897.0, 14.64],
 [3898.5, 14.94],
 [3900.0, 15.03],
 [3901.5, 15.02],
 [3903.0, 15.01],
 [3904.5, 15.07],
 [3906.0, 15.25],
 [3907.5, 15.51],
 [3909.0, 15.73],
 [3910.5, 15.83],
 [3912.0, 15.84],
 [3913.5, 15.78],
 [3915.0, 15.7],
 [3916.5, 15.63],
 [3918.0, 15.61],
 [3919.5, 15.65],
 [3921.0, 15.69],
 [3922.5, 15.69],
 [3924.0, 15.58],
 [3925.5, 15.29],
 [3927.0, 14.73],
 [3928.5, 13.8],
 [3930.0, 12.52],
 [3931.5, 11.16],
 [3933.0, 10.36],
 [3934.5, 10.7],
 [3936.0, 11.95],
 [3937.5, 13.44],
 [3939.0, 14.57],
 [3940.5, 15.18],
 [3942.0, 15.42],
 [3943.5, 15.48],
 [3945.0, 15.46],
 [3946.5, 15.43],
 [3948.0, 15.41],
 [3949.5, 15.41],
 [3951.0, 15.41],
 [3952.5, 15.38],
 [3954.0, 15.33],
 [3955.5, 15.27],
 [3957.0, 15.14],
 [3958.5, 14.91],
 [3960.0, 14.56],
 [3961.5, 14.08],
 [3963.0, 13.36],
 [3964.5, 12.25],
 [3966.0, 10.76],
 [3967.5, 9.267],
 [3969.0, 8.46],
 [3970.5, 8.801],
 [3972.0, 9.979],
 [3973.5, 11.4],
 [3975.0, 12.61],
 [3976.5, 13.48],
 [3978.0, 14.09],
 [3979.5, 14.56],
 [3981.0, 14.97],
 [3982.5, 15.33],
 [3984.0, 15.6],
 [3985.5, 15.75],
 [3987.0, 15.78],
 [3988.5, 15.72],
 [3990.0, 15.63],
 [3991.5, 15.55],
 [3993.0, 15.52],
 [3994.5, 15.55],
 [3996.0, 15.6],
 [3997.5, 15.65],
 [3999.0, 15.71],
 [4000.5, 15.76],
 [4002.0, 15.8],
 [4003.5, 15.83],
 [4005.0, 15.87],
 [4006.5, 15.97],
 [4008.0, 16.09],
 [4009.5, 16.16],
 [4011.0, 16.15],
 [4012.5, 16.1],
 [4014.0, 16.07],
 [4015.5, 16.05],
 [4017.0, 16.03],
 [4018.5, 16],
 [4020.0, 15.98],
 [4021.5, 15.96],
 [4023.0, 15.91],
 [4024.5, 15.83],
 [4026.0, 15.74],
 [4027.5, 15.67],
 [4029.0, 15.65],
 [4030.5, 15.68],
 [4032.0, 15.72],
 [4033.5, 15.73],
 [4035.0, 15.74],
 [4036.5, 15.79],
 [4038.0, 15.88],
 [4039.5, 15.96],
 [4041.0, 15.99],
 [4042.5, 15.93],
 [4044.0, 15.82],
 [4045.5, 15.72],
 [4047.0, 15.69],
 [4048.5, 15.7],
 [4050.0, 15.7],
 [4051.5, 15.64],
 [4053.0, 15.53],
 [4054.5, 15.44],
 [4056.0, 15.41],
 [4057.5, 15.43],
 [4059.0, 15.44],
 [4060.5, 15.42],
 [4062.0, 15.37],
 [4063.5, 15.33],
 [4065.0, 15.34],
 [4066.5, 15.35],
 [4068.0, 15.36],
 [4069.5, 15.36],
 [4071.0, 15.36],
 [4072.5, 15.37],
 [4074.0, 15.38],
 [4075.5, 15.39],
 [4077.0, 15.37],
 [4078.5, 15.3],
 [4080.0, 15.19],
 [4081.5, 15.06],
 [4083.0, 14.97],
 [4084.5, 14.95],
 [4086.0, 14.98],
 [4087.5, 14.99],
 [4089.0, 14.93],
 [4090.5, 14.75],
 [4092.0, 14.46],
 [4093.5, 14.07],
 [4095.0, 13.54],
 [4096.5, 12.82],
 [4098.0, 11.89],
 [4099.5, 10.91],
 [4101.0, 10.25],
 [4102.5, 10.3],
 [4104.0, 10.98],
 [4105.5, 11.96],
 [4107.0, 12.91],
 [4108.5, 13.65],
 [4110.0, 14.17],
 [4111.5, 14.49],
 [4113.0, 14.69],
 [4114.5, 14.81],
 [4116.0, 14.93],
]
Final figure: 1.1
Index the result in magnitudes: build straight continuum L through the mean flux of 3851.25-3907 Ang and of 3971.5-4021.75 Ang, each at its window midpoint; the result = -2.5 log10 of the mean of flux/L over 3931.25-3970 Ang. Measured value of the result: 0.097 mag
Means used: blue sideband 14.3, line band 13.6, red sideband 15.3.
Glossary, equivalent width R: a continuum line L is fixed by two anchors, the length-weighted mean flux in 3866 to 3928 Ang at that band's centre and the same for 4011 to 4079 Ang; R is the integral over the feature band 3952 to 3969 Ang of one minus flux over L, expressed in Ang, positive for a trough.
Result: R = 1.80 Ang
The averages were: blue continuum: 14.5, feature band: 13.4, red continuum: 15.7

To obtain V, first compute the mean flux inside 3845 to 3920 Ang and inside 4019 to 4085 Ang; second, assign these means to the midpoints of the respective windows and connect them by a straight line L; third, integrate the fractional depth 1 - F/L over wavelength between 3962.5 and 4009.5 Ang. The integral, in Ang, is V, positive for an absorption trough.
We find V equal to 3.4 Ang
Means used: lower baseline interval 14.7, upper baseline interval 15.6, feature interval 14.1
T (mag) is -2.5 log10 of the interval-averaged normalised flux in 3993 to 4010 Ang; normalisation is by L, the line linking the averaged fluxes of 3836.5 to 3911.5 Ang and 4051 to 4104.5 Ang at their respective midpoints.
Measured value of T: -0.10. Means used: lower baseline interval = 14.3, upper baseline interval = 14.5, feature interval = 15.8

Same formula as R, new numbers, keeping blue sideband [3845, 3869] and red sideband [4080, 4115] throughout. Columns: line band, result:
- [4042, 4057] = -1.9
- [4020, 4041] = -2.6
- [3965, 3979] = 3.3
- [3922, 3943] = 1.7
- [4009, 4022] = -1.7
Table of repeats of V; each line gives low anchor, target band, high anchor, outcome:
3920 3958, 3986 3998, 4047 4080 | -0.6 Ang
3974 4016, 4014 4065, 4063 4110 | -3.3 Ang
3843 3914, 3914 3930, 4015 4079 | -0.4 Ang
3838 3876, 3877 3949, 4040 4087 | 4.5 Ang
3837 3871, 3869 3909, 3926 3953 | 1.5 Ang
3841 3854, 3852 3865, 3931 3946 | -0.4 Ang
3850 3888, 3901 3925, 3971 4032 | -1.1 Ang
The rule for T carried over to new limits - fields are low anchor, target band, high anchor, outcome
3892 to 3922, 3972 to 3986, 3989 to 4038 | 0.12 mag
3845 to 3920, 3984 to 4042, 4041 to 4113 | -0.09 mag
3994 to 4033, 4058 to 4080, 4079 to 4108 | -0.09 mag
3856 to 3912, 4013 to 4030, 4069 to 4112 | -0.13 mag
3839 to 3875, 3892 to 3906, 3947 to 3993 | 0.01 mag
